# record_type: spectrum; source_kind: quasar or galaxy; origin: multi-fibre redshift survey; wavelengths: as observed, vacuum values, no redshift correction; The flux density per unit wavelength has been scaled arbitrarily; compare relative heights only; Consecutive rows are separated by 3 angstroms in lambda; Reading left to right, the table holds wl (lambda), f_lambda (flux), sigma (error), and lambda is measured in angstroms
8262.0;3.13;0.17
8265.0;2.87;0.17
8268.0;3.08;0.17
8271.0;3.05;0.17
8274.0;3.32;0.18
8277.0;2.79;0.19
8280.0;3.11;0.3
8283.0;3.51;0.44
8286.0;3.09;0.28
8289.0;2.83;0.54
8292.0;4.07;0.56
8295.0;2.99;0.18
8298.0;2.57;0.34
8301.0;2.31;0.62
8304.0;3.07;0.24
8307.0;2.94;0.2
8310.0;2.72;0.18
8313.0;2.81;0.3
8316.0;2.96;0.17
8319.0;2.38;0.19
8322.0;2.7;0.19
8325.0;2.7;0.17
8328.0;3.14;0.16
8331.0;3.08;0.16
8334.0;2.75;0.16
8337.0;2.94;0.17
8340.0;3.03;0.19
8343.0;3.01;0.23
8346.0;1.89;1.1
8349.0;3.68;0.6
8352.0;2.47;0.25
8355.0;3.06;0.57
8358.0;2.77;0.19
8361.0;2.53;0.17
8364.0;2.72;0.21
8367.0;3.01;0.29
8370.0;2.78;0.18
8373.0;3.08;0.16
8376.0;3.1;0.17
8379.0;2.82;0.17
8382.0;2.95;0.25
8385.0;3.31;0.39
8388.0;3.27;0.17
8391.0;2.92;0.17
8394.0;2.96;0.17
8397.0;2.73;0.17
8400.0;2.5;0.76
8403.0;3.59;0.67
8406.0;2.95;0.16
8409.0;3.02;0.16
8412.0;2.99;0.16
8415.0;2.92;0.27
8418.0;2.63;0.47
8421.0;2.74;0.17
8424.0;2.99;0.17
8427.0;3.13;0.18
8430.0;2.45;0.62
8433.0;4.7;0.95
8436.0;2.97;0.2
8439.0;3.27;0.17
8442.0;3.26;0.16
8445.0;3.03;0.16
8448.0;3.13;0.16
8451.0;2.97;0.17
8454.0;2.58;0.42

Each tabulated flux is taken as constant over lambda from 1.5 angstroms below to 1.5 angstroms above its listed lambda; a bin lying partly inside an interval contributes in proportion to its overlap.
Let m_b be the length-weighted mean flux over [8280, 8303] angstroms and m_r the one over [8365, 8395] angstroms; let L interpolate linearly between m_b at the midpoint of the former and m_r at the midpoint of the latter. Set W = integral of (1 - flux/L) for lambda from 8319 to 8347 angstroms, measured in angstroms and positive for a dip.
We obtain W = 2.2 angstroms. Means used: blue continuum 3.06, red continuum 3.02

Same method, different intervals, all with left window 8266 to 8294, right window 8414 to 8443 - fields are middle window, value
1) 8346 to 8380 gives 3.01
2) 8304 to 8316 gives 1.16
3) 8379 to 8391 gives 0.12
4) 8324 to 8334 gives 0.67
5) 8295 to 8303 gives 1.51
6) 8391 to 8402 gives 1.16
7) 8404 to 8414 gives 0.34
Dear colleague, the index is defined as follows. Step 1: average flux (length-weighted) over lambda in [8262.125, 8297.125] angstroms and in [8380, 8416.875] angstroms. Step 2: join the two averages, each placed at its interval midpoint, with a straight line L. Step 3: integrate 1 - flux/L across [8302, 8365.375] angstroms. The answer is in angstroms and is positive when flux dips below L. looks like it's 5.30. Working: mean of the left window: 3.14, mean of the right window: 3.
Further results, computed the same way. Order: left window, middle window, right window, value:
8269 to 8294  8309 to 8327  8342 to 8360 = 1.6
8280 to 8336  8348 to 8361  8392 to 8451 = 0.3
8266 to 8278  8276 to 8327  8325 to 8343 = 1.7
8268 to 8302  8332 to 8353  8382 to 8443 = 1.6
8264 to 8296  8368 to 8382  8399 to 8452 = 0.7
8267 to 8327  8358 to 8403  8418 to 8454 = 1.8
